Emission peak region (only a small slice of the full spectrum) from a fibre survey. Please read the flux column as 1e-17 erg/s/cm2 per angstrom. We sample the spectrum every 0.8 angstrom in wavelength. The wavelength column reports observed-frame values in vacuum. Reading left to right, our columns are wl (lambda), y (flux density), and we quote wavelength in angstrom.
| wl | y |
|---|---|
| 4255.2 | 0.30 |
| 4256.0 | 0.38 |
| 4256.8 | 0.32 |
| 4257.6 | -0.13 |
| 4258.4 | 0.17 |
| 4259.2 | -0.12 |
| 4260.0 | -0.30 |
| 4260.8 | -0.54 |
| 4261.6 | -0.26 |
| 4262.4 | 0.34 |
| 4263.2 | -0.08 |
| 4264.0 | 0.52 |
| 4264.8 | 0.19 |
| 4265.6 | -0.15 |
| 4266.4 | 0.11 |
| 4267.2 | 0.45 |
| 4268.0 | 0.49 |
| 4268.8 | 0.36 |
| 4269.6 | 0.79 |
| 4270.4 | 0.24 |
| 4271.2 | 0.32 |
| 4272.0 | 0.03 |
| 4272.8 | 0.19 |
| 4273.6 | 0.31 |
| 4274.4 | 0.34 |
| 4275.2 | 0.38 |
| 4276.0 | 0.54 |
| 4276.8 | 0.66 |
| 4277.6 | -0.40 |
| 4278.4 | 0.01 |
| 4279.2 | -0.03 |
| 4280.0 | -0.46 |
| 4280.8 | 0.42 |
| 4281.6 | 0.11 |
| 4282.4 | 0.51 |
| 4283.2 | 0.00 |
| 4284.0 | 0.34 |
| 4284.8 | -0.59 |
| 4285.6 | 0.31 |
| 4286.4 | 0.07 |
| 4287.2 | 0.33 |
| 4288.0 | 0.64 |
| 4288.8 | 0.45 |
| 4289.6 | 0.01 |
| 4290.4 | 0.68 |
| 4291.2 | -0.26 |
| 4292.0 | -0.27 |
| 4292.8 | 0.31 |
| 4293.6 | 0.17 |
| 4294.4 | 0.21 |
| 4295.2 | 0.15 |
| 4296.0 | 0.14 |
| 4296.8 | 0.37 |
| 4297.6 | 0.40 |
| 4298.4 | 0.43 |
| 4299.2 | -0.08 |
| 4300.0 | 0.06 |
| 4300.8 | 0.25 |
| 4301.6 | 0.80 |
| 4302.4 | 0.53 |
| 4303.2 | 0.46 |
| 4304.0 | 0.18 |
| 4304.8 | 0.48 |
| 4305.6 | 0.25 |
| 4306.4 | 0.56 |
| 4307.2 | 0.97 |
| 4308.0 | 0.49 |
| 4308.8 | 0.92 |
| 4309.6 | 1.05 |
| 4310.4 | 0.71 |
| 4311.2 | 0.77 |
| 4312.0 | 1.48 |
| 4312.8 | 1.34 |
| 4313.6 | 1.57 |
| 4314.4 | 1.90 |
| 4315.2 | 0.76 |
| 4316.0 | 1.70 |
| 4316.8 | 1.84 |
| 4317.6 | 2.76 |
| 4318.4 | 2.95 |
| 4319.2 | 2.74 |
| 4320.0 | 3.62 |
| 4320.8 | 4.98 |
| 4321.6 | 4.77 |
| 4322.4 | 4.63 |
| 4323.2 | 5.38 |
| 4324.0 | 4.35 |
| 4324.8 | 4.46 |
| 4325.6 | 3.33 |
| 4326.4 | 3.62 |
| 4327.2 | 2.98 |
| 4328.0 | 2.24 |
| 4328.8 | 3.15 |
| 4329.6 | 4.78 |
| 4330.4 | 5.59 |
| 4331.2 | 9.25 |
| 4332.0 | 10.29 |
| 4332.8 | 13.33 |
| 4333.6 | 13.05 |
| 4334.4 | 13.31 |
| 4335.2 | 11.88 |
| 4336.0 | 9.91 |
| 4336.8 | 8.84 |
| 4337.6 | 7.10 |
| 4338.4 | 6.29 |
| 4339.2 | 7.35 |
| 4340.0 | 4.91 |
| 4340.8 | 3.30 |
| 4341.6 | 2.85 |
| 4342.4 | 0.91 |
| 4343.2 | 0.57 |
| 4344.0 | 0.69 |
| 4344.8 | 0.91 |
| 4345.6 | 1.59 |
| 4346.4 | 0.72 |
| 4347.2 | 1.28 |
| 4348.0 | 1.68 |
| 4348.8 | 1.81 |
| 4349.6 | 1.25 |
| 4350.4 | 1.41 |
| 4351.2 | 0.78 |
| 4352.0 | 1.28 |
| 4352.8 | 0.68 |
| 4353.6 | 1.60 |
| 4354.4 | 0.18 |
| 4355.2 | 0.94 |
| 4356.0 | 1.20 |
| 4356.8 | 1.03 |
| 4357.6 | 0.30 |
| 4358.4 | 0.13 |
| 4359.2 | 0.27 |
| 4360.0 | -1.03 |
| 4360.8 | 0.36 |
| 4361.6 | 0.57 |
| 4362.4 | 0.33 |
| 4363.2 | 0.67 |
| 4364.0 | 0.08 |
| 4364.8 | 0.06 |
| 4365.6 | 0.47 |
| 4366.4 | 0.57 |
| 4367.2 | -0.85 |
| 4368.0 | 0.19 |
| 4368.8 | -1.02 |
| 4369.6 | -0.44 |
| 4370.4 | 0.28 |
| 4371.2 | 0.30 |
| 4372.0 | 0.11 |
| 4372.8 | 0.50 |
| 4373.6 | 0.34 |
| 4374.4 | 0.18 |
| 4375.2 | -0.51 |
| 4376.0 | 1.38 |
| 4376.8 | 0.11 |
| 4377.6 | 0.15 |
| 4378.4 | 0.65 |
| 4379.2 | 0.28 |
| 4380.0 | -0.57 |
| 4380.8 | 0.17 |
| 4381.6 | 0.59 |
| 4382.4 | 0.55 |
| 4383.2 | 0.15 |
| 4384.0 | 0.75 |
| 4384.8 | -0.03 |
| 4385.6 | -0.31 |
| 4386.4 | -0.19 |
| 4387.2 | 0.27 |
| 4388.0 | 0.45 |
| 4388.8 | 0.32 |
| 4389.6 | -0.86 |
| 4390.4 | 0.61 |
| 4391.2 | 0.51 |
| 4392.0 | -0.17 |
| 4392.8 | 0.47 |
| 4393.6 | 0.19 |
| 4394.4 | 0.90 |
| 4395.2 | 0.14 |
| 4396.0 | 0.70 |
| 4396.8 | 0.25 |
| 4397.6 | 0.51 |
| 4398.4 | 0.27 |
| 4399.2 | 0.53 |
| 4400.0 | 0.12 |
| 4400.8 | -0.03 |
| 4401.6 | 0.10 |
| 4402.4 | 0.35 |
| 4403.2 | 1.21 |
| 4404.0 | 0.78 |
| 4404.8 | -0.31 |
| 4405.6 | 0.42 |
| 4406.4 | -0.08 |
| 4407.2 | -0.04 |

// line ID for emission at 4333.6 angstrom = Lyman alpha 1216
